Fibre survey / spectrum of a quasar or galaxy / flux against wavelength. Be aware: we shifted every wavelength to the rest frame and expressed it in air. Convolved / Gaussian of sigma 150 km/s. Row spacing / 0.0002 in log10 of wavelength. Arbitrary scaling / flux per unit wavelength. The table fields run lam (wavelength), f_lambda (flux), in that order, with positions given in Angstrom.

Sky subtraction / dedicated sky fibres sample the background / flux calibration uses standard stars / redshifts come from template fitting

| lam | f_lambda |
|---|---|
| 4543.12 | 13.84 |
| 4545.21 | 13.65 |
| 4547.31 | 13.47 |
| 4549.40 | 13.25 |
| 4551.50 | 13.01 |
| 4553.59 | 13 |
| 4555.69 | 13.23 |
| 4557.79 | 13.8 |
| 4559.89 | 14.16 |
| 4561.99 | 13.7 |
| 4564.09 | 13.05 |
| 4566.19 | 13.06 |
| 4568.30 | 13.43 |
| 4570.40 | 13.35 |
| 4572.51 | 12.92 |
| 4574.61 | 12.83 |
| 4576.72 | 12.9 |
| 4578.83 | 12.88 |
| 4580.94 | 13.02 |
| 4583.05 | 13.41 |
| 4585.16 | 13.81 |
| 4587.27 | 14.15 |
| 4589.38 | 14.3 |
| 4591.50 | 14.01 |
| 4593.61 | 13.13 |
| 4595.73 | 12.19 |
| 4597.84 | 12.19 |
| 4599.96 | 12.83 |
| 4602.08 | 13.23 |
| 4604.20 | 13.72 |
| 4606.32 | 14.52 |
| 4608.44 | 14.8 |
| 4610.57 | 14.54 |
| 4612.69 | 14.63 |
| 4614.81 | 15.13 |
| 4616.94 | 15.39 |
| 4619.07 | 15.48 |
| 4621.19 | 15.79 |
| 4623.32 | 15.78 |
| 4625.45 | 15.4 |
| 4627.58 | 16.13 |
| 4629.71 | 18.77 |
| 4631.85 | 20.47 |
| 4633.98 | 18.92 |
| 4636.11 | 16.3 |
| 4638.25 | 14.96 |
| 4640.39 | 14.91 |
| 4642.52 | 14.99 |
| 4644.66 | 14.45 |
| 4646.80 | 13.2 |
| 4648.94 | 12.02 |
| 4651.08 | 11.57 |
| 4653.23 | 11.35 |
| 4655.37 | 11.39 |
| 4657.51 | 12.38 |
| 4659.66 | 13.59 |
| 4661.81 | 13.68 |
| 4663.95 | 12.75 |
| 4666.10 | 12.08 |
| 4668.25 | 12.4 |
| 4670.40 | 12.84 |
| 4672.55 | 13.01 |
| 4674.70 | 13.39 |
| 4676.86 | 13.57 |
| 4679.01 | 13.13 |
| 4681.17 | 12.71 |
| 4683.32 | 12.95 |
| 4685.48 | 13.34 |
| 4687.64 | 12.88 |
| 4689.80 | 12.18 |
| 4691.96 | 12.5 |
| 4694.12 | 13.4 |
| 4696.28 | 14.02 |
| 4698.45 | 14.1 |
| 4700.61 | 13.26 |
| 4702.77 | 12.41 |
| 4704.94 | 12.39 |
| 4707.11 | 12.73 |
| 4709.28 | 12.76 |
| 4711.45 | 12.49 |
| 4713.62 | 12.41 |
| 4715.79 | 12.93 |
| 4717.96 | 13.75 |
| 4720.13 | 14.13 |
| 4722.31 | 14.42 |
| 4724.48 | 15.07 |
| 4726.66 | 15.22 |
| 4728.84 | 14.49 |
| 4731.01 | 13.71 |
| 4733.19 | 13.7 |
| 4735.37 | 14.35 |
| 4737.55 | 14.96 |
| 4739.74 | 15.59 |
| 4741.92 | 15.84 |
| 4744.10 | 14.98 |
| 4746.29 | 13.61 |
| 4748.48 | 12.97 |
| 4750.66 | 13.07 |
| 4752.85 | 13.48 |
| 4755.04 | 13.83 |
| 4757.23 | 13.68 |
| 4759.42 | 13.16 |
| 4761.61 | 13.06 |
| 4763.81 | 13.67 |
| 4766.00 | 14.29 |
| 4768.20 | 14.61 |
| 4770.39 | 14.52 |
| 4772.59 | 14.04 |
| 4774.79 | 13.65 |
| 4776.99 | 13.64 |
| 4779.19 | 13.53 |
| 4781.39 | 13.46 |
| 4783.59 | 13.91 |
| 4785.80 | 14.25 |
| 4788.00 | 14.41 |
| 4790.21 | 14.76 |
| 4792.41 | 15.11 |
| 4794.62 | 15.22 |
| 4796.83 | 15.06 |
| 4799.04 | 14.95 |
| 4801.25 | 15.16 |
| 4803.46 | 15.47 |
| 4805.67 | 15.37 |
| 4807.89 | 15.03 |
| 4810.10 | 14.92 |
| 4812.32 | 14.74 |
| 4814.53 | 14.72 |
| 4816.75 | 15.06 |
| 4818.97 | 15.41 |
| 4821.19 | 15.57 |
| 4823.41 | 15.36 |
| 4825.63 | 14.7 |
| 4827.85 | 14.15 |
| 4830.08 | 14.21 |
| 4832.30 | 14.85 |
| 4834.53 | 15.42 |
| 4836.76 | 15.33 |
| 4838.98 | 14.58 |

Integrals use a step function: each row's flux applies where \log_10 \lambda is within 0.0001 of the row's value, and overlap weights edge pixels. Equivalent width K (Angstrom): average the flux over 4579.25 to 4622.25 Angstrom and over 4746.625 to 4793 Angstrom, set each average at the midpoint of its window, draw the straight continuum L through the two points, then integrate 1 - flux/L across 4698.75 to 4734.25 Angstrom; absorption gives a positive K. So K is 1.0 Angstrom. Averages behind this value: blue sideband 14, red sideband 13.8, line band 13.5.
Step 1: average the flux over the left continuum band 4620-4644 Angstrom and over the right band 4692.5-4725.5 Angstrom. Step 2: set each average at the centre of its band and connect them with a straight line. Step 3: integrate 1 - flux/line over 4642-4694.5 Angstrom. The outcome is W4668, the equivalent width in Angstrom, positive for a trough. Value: 7.58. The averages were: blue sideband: 16.5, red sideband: 13.3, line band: 12.8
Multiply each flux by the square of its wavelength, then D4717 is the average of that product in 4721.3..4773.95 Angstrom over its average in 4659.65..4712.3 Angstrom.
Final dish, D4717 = 1.12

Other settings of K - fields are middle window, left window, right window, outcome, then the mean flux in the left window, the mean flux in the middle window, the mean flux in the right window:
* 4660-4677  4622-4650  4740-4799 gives 2.7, 15.9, 13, 14.1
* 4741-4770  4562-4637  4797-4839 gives 1.9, 14.5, 13.9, 15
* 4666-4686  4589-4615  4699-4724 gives 0.5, 13.7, 13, 13.1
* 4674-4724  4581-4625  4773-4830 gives 4.4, 14.1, 13.1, 14.7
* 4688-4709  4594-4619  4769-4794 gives 1.6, 14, 13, 14.1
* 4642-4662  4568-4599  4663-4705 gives 0.4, 13.2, 12.8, 13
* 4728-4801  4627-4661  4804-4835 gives 3.4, 14.7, 14.2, 15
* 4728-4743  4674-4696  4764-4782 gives -1.2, 13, 14.7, 14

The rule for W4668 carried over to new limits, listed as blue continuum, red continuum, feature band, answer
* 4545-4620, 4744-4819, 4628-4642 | -3.5 Angstrom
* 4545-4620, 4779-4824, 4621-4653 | -3.5 Angstrom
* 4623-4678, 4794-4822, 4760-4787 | 1.9 Angstrom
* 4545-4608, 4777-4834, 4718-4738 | -0.2 Angstrom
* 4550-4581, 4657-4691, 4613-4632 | -4.6 Angstrom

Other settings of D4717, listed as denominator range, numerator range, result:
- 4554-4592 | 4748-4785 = 1.11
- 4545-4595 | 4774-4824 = 1.21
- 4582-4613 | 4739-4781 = 1.09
